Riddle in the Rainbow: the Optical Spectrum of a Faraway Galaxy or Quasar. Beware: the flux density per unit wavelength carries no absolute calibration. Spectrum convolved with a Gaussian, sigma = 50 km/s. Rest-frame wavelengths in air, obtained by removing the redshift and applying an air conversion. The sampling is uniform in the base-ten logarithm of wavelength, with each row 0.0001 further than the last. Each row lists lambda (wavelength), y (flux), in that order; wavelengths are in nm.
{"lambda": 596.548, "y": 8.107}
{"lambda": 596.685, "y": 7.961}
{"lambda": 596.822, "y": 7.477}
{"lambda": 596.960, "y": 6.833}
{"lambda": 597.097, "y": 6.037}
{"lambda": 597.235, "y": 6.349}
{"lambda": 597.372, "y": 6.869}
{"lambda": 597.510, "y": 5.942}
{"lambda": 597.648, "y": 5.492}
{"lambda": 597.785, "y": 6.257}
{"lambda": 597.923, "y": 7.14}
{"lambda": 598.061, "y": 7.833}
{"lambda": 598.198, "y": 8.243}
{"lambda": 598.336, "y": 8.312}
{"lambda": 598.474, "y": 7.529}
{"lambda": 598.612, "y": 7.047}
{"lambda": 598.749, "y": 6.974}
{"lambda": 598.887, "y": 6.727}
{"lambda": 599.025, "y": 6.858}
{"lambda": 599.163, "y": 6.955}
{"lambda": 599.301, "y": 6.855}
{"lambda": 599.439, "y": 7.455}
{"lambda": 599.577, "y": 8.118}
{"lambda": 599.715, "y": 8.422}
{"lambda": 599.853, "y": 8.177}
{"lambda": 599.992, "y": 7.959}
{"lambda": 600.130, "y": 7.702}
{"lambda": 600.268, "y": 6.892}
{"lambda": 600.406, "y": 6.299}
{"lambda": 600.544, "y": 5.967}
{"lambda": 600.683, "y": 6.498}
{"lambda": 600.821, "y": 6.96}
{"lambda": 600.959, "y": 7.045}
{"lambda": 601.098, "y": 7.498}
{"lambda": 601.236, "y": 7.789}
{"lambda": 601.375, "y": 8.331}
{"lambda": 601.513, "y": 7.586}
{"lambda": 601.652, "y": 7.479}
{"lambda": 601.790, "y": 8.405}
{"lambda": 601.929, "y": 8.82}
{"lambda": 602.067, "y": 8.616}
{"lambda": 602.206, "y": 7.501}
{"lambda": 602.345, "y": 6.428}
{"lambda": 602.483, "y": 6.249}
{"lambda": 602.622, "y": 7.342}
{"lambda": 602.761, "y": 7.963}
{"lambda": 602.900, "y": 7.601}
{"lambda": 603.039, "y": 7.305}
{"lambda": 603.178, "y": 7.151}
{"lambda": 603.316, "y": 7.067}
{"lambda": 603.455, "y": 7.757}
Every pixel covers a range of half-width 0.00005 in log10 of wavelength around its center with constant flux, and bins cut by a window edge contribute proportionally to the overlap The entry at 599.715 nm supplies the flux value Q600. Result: 8.422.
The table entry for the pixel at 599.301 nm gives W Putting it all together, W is 6.855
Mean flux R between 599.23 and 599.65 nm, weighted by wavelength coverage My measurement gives 7.48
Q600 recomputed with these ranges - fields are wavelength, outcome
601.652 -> 7.479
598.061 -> 7.833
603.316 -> 7.067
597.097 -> 6.037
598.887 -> 6.727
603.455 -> 7.757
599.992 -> 7.959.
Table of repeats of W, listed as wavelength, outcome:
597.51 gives 5.942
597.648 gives 5.492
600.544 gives 5.967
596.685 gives 7.961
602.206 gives 7.501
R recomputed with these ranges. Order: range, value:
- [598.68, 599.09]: 6.86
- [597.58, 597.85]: 5.88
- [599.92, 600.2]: 7.82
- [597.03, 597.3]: 6.18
